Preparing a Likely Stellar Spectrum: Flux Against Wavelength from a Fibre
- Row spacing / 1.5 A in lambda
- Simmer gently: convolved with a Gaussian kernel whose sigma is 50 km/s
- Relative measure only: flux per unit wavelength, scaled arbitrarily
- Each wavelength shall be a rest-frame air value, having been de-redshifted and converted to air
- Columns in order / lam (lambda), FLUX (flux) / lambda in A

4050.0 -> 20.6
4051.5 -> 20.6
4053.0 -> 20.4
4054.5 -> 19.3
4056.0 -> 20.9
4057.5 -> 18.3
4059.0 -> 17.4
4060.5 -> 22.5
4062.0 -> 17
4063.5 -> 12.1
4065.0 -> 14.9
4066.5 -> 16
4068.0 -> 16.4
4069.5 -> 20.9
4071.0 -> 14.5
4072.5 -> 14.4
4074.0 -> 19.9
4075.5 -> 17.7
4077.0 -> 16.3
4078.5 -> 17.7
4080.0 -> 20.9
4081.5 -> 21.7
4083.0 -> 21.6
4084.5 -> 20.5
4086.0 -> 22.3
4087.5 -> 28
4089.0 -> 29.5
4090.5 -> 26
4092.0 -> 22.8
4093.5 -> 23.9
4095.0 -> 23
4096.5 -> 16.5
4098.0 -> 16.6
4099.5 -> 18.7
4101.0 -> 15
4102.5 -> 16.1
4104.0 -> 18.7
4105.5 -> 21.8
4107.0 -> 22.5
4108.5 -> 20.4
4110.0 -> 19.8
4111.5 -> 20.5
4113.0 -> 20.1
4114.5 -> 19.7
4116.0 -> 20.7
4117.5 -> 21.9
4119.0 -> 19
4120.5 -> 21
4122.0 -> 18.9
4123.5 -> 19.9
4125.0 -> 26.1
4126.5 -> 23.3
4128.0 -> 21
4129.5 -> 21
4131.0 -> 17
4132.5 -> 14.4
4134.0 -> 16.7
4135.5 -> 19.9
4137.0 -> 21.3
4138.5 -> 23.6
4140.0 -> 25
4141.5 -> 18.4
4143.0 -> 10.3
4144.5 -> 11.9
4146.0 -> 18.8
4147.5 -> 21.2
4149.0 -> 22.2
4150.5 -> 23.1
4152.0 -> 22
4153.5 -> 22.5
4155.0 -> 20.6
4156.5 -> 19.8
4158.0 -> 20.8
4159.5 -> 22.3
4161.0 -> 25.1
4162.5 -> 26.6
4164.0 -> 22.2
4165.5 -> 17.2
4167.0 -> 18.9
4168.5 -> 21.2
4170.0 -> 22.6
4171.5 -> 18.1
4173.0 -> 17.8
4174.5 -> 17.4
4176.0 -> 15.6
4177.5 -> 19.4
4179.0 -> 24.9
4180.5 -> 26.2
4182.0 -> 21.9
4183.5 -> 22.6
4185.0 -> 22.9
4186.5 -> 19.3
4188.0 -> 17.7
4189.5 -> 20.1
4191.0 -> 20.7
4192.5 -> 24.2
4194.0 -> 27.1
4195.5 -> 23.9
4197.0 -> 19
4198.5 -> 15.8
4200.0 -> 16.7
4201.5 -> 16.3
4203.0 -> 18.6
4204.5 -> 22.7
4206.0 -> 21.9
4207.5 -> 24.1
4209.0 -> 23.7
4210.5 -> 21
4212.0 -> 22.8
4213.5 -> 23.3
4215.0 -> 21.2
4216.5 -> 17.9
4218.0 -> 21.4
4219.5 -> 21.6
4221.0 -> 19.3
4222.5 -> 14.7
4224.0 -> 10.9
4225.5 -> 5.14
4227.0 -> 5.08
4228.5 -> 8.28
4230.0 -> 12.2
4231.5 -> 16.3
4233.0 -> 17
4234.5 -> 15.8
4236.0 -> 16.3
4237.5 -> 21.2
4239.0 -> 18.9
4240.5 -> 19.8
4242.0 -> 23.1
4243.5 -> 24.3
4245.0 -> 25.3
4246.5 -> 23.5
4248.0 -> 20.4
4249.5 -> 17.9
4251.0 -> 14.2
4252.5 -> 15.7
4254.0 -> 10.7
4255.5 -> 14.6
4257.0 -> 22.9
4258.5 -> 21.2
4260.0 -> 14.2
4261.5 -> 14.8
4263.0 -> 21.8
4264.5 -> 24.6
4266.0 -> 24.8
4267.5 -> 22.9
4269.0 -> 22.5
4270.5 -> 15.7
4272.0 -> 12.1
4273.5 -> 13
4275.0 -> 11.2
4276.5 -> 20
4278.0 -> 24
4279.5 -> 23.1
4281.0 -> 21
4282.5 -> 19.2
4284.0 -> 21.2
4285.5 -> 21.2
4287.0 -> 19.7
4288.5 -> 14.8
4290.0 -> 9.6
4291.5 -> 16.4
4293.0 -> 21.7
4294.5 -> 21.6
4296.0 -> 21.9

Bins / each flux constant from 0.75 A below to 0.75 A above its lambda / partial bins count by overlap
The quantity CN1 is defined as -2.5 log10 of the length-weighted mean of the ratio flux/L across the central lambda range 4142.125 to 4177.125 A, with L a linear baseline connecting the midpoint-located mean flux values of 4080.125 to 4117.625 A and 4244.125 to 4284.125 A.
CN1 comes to 0.02 mag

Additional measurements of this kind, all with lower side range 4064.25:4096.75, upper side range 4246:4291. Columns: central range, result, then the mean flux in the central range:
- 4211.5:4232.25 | 0.204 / 15.6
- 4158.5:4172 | -0.116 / 21.6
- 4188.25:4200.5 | -0.095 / 20.9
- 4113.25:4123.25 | -0.014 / 20.2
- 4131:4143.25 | 0.044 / 18.9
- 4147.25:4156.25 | -0.120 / 21.9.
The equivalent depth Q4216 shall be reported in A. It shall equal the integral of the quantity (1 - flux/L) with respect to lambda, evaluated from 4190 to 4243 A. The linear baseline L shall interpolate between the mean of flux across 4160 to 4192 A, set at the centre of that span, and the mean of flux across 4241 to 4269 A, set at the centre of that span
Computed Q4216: 4.85 A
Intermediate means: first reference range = 20.9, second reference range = 19.9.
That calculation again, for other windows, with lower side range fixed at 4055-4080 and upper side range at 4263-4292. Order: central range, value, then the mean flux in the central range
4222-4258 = 4.19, 16.5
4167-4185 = -2.50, 20.7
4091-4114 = -2.80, 19.8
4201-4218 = -2.67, 21.3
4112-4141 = -4.37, 20.5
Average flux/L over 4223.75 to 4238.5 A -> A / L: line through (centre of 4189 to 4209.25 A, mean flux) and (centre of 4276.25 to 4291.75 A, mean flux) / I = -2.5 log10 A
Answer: 0.48 mag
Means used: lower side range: 21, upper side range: 19.2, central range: 13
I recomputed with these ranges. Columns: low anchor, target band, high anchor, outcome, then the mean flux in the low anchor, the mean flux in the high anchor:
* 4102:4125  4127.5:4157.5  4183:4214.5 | 0.06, 20.3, 21.2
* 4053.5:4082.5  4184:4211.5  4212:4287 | -0.16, 17.9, 18.2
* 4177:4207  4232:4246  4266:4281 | -0.02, 21.1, 18.7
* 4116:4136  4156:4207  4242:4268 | -0.05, 20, 19.7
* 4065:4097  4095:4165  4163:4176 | -0.02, 20.4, 19.3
